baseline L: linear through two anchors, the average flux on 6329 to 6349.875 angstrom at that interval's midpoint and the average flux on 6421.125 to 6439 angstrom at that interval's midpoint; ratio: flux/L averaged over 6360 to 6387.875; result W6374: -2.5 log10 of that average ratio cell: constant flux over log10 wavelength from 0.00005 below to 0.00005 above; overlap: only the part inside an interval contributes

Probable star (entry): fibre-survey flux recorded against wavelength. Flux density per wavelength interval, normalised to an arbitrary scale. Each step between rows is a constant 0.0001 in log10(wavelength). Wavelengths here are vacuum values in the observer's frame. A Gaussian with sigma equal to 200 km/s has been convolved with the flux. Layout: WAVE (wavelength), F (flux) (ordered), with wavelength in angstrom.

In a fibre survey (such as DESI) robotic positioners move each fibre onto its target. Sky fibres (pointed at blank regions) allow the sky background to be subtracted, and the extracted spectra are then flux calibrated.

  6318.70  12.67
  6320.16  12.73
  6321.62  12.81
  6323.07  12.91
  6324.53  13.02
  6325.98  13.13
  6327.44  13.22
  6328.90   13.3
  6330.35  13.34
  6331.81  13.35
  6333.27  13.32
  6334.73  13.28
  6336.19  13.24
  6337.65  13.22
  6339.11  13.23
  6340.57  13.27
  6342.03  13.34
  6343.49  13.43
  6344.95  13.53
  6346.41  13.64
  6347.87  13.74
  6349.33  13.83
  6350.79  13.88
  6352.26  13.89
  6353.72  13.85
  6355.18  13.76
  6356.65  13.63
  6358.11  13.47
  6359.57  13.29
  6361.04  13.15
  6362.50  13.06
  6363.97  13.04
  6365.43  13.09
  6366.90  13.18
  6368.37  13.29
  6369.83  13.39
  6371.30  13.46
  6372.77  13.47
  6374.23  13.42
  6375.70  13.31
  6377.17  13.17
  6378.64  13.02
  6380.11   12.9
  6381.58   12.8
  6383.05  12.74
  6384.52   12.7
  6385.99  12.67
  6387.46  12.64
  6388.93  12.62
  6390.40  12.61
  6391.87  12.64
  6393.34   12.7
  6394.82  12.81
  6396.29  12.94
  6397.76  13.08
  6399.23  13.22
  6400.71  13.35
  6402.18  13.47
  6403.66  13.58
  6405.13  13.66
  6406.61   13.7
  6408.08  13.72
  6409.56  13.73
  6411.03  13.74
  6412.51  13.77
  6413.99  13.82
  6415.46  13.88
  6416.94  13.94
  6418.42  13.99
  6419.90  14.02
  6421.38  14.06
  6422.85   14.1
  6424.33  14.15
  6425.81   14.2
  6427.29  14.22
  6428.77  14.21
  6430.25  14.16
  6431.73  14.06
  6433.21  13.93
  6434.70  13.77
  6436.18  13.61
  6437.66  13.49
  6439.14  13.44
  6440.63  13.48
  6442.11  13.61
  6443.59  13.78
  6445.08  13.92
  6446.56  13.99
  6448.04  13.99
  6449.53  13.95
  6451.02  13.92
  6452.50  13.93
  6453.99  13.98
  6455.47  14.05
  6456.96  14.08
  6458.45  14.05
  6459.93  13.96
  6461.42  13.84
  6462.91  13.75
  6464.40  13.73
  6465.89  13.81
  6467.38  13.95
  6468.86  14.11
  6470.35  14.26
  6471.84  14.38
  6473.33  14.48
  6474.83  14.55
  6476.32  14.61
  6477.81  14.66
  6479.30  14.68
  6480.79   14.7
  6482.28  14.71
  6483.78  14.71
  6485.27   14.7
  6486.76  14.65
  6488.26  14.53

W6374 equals 0.044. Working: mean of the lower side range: 13.4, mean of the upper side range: 14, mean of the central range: 13.1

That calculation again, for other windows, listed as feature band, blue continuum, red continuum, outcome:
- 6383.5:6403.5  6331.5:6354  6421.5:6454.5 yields 0.07 mag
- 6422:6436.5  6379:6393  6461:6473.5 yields -0.05 mag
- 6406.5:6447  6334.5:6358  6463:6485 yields 0.01 mag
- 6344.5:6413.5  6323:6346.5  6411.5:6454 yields 0.02 mag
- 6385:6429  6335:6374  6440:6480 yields 0.02 mag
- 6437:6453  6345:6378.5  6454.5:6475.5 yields 0.01 mag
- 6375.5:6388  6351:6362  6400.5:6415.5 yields 0.06 mag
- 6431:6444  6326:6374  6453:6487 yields 0.03 mag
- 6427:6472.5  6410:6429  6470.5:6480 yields 0.03 mag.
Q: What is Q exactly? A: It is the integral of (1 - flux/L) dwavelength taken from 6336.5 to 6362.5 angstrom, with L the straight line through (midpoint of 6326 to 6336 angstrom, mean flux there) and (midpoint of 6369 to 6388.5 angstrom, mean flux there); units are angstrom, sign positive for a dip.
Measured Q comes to -0.7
